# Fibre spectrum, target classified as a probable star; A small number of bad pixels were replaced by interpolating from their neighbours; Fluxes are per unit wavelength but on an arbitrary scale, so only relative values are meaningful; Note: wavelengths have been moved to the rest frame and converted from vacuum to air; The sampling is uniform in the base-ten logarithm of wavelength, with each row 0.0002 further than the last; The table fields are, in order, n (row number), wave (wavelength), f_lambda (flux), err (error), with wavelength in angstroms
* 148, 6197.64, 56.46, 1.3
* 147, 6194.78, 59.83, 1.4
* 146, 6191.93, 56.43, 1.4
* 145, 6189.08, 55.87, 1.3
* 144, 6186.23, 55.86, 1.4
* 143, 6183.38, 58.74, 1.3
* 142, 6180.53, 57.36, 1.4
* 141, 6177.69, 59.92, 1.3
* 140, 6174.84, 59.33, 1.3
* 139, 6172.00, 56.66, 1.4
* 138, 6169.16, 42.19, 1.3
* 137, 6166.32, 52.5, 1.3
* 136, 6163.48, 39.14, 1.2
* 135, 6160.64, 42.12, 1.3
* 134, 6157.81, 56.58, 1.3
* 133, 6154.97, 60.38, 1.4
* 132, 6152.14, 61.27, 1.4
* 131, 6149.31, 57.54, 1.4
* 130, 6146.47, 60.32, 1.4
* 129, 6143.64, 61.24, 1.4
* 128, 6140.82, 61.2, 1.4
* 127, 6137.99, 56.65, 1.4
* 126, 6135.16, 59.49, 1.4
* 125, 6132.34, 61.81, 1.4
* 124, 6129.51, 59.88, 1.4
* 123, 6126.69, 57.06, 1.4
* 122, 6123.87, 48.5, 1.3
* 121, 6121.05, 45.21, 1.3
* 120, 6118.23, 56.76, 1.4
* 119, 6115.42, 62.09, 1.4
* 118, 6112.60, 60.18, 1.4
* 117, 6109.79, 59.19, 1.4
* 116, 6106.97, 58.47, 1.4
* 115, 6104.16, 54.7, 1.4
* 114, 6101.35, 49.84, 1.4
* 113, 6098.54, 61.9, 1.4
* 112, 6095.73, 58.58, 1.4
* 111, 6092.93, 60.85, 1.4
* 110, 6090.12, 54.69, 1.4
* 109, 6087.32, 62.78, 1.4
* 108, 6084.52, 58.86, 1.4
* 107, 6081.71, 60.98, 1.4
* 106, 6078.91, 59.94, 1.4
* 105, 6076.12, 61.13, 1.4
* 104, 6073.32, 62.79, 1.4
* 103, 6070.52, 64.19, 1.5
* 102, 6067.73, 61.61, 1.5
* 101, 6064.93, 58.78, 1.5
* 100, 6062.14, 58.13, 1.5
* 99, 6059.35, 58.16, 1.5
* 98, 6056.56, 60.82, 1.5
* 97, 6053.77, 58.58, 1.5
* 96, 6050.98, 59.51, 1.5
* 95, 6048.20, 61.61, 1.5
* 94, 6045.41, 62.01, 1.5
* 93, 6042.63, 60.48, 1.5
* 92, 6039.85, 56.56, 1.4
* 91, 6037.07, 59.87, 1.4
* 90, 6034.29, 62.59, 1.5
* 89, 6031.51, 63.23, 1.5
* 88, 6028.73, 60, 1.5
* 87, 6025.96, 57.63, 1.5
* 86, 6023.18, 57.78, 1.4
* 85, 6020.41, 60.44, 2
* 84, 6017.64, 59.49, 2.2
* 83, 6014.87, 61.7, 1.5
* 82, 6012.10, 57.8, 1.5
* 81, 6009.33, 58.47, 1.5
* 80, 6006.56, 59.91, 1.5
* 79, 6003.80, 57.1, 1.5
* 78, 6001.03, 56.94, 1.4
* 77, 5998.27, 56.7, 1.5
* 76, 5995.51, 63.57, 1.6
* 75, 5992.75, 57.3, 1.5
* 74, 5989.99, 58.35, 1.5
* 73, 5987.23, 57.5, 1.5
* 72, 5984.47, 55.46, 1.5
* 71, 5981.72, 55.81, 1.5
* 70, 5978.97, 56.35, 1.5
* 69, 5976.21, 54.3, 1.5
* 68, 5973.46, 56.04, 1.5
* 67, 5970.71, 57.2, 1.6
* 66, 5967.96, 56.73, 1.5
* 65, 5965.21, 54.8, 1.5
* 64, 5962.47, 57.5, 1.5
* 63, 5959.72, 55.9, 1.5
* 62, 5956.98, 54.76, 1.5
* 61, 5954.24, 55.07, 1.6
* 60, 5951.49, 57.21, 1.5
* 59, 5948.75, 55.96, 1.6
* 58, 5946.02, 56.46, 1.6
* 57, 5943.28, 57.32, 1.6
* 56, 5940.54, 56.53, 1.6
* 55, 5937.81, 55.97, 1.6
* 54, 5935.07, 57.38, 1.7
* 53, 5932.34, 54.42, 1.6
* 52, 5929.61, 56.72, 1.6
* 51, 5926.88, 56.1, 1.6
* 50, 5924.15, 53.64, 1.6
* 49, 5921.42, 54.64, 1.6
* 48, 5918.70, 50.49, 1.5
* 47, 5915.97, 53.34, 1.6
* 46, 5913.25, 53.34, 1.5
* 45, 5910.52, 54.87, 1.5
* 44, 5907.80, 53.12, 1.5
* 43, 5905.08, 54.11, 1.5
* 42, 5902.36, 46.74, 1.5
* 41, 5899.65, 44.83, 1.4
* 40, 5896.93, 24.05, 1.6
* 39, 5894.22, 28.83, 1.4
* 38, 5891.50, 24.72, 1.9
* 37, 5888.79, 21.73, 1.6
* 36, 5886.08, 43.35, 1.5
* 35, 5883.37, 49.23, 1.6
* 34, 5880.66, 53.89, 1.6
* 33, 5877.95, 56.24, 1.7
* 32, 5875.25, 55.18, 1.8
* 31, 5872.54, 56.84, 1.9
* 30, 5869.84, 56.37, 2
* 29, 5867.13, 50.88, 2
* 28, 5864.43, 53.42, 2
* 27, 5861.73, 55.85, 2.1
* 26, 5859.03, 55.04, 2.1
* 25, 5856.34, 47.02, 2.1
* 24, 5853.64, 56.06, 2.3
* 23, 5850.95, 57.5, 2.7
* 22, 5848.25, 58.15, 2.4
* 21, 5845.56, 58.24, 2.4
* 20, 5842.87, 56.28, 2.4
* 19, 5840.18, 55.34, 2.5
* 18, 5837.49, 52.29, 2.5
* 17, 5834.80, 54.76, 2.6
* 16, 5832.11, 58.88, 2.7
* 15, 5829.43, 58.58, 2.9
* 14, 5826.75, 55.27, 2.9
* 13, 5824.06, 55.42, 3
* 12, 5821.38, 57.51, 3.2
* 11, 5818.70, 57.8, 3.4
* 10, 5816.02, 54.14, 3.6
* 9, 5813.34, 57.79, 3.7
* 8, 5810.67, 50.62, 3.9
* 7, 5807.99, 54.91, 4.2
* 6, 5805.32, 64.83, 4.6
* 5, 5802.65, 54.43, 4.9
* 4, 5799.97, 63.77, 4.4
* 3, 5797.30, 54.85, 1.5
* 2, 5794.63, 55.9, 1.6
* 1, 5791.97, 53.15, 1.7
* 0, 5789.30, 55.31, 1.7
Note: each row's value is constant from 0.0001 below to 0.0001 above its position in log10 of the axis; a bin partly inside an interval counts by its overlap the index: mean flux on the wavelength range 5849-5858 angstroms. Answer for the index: 53.9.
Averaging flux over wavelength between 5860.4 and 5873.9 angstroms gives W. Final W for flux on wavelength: 54.6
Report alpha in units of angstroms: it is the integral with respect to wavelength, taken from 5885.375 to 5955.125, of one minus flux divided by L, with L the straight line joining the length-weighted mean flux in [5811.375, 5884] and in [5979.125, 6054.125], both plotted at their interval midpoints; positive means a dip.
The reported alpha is 9.4 angstroms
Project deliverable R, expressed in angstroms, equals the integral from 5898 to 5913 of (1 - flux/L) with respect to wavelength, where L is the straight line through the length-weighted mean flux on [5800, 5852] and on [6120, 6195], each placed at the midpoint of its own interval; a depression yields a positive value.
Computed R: 1.6 angstroms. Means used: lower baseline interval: 56.6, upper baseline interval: 55.7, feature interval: 50.4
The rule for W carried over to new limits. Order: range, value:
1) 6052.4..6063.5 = 58.9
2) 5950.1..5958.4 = 55.7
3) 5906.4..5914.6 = 53.7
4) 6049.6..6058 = 59.6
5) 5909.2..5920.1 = 53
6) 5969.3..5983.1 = 56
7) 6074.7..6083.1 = 60.7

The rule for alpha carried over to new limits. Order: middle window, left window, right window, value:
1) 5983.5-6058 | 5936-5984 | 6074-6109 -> -2.7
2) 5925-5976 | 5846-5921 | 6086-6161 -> -4.8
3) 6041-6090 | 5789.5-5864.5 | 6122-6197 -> -3.9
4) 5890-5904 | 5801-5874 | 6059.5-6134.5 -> 5.5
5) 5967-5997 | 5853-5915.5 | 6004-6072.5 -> -0.9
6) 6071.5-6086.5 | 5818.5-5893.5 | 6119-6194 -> -1.7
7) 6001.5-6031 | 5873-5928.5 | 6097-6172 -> -4.6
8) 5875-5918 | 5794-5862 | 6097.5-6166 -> 8.8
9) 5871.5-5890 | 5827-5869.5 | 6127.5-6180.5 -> 2.4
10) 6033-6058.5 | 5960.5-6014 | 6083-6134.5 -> -1.3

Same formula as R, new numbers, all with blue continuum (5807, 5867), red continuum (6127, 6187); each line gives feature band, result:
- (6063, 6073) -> -1.0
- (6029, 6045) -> -1.3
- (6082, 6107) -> -0.8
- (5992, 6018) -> -1.4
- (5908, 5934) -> 0.7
